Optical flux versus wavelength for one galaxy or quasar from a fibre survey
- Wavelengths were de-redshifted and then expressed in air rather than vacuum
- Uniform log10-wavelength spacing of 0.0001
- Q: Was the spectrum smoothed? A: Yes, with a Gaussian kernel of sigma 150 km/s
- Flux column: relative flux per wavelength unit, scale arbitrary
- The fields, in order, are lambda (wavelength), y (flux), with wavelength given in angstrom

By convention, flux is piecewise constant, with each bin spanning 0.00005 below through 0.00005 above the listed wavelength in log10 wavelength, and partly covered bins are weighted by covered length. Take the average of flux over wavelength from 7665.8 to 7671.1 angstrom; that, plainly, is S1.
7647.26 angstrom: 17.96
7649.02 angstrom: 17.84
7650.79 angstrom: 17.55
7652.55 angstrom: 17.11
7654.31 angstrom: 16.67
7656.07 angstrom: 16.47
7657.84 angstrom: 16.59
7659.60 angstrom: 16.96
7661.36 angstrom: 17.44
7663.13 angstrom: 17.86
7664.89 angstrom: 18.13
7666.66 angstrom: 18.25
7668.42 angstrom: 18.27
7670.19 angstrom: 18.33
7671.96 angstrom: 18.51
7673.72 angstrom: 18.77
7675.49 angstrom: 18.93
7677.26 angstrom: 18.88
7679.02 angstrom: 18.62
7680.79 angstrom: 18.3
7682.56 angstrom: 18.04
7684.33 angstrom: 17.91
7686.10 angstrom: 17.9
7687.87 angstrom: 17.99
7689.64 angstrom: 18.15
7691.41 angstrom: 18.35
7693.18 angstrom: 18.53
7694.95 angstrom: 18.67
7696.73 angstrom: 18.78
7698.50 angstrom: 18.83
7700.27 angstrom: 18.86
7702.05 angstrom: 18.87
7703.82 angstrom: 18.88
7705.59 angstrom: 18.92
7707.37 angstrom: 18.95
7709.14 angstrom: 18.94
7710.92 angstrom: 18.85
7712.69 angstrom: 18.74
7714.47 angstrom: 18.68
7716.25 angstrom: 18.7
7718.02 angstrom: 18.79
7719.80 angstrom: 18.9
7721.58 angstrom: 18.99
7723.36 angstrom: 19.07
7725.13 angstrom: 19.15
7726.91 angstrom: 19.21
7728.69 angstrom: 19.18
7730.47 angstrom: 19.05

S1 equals 18.3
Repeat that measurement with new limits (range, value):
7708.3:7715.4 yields 18.8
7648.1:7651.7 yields 17.7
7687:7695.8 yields 18.3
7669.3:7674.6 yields 18.5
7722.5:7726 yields 19.2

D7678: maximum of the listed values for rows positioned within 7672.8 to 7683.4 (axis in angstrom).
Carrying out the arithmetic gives 18.93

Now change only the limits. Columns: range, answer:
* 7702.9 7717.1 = 18.95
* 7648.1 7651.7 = 17.84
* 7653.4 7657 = 16.67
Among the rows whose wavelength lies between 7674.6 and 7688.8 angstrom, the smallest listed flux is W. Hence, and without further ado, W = 17.9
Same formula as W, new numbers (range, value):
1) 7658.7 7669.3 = 16.96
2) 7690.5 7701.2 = 18.35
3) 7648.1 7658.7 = 16.47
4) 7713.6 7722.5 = 18.68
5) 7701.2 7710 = 18.87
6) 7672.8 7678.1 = 18.77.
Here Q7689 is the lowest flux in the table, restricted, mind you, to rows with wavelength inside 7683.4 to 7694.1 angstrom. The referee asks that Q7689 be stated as 17.9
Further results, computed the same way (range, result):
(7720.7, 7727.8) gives 18.99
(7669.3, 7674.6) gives 18.33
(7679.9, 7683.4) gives 18.04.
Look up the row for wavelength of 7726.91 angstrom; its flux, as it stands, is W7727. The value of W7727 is 19.21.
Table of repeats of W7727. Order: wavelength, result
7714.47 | 18.68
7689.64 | 18.15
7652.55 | 17.11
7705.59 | 18.92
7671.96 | 18.51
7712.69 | 18.74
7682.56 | 18.04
